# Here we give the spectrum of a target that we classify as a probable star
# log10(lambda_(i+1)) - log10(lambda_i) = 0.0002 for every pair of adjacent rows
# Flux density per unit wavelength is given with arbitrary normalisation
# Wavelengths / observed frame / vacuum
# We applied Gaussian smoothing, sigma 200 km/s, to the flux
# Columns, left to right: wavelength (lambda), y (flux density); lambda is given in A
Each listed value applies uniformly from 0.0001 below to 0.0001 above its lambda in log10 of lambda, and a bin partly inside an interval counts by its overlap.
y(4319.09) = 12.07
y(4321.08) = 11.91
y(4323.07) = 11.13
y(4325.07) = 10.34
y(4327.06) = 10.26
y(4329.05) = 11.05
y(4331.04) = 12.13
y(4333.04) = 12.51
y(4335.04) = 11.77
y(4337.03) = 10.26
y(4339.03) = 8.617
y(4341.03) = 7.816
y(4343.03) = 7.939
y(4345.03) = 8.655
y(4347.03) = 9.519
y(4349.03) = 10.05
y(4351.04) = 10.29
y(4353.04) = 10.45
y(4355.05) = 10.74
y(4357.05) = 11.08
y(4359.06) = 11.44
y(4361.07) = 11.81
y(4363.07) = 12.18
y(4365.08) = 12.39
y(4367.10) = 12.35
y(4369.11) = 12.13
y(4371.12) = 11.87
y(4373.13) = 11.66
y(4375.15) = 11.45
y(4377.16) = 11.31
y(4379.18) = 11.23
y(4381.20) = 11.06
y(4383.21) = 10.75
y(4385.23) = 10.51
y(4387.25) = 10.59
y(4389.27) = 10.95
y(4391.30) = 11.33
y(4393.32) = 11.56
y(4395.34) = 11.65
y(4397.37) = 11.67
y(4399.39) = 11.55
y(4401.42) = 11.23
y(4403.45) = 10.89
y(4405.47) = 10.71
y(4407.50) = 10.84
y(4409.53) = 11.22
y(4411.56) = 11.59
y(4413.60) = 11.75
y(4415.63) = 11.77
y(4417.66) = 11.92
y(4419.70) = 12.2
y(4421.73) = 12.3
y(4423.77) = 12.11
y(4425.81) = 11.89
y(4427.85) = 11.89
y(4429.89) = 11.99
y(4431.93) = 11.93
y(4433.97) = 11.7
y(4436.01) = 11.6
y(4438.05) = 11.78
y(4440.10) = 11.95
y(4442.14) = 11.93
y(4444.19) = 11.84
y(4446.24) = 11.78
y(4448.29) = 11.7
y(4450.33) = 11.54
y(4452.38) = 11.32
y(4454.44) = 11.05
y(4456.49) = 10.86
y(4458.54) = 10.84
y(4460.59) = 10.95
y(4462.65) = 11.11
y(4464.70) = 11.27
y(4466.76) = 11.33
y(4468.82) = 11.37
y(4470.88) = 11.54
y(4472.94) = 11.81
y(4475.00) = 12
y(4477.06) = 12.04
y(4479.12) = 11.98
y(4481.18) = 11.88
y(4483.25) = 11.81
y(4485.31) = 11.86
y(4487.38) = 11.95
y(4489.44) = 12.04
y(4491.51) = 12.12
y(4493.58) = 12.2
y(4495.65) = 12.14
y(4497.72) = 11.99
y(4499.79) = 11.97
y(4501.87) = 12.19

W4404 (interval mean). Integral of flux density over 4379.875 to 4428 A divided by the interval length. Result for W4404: 11.4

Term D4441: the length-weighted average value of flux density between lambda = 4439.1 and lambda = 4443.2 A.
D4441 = 11.9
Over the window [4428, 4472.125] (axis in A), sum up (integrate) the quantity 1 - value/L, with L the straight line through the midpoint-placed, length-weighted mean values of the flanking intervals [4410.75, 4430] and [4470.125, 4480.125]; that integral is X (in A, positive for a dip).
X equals 1.5 A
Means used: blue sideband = 11.9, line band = 11.5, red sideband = 11.9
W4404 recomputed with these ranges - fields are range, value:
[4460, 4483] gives 11.6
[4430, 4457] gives 11.6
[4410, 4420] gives 11.8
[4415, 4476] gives 11.6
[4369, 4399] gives 11.3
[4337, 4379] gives 10.7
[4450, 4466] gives 11.1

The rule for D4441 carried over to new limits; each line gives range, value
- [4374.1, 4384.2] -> 11.2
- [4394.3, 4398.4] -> 11.7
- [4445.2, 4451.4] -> 11.7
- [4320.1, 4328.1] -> 10.9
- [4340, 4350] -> 8.79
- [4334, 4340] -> 10.2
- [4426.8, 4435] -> 11.9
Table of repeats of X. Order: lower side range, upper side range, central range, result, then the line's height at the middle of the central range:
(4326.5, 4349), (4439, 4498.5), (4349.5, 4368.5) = -2.0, 10.3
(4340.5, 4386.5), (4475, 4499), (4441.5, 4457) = 0.2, 11.7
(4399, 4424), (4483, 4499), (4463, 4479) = 0.4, 11.9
